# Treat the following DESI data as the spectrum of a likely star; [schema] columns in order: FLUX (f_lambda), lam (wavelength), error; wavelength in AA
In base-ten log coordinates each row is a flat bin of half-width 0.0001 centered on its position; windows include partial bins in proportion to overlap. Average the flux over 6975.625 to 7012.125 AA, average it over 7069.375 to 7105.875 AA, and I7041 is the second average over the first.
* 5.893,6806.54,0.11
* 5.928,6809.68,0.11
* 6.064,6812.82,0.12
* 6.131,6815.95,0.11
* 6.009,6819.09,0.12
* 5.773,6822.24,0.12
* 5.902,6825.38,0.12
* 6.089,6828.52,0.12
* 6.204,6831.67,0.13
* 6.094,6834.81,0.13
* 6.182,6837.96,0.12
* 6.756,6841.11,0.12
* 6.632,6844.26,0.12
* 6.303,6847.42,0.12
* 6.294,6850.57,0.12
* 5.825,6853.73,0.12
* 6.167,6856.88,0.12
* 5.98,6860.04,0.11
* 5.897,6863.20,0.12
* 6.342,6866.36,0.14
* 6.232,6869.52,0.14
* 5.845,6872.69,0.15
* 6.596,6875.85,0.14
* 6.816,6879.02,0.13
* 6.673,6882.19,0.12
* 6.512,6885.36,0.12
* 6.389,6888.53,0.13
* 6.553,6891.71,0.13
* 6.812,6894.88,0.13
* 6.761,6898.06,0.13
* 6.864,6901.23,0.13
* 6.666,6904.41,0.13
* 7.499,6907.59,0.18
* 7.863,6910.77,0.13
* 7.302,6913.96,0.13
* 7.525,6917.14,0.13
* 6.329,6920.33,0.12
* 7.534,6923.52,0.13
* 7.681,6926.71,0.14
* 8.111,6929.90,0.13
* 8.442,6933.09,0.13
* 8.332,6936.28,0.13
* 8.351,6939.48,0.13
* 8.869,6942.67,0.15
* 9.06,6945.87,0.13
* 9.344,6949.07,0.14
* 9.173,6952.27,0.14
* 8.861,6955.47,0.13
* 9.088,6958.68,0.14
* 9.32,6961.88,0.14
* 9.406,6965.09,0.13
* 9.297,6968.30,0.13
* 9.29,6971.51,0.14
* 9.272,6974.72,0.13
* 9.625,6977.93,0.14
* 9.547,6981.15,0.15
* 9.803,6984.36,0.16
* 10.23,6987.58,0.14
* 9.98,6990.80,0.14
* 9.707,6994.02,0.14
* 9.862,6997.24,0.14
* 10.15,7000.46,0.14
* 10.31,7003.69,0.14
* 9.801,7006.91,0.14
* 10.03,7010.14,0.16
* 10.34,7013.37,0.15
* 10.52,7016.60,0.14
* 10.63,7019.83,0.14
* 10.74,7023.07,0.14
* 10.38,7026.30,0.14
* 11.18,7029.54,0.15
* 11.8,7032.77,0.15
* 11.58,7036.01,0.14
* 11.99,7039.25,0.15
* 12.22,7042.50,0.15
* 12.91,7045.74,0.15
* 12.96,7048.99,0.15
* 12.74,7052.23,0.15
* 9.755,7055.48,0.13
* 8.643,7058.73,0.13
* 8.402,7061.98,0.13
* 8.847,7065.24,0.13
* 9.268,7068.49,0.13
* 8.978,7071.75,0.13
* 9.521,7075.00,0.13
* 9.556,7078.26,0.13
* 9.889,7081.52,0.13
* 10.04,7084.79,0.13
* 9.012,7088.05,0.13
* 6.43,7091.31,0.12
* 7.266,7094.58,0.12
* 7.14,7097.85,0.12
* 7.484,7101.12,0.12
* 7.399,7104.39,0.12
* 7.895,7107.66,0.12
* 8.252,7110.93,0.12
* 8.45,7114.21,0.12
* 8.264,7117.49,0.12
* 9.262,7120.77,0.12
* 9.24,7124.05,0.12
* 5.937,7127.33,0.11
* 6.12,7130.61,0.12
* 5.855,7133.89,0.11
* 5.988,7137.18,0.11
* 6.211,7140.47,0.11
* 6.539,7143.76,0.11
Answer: 0.85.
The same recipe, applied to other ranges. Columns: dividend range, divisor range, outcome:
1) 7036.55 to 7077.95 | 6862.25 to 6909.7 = 1.60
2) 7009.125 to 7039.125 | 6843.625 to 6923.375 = 1.65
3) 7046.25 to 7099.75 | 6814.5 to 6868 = 1.52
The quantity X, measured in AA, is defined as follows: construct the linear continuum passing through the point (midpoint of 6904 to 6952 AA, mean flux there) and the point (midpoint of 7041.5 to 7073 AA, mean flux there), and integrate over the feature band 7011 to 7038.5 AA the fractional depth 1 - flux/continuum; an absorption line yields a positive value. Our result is -3.0 AA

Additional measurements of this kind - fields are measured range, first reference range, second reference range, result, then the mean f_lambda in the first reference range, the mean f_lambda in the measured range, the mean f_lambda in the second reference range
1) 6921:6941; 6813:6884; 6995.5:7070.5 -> 0.50 AA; 6.21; 7.99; 10.6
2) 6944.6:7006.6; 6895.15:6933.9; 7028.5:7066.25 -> -3.31 AA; 7.34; 9.55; 11.1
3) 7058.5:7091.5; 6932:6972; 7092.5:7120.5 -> -4.22 AA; 8.99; 9.09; 7.82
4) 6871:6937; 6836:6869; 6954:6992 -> 4.68 AA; 6.24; 7.08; 9.47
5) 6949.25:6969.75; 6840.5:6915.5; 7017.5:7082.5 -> -1.75 AA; 6.56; 9.2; 10.6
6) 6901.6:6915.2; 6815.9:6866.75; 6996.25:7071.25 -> 0.74 AA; 6.15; 7.29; 10.6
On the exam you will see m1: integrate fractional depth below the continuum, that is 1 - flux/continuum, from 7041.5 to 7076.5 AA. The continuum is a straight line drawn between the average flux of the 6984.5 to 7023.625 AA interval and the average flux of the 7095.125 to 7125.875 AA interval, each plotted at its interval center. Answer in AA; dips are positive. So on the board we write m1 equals -4.7 AA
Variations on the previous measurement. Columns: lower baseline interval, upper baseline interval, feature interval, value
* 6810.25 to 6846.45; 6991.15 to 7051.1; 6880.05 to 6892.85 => 1.8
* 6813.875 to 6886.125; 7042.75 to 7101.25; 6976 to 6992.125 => -3.2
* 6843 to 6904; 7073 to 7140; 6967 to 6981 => -4.6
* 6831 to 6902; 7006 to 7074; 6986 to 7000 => -0.7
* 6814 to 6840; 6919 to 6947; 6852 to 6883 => 2.8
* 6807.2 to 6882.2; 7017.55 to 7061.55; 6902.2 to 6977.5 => 2.6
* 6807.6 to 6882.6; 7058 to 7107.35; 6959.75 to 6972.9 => -3.5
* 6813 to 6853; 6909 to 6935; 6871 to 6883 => 0.7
